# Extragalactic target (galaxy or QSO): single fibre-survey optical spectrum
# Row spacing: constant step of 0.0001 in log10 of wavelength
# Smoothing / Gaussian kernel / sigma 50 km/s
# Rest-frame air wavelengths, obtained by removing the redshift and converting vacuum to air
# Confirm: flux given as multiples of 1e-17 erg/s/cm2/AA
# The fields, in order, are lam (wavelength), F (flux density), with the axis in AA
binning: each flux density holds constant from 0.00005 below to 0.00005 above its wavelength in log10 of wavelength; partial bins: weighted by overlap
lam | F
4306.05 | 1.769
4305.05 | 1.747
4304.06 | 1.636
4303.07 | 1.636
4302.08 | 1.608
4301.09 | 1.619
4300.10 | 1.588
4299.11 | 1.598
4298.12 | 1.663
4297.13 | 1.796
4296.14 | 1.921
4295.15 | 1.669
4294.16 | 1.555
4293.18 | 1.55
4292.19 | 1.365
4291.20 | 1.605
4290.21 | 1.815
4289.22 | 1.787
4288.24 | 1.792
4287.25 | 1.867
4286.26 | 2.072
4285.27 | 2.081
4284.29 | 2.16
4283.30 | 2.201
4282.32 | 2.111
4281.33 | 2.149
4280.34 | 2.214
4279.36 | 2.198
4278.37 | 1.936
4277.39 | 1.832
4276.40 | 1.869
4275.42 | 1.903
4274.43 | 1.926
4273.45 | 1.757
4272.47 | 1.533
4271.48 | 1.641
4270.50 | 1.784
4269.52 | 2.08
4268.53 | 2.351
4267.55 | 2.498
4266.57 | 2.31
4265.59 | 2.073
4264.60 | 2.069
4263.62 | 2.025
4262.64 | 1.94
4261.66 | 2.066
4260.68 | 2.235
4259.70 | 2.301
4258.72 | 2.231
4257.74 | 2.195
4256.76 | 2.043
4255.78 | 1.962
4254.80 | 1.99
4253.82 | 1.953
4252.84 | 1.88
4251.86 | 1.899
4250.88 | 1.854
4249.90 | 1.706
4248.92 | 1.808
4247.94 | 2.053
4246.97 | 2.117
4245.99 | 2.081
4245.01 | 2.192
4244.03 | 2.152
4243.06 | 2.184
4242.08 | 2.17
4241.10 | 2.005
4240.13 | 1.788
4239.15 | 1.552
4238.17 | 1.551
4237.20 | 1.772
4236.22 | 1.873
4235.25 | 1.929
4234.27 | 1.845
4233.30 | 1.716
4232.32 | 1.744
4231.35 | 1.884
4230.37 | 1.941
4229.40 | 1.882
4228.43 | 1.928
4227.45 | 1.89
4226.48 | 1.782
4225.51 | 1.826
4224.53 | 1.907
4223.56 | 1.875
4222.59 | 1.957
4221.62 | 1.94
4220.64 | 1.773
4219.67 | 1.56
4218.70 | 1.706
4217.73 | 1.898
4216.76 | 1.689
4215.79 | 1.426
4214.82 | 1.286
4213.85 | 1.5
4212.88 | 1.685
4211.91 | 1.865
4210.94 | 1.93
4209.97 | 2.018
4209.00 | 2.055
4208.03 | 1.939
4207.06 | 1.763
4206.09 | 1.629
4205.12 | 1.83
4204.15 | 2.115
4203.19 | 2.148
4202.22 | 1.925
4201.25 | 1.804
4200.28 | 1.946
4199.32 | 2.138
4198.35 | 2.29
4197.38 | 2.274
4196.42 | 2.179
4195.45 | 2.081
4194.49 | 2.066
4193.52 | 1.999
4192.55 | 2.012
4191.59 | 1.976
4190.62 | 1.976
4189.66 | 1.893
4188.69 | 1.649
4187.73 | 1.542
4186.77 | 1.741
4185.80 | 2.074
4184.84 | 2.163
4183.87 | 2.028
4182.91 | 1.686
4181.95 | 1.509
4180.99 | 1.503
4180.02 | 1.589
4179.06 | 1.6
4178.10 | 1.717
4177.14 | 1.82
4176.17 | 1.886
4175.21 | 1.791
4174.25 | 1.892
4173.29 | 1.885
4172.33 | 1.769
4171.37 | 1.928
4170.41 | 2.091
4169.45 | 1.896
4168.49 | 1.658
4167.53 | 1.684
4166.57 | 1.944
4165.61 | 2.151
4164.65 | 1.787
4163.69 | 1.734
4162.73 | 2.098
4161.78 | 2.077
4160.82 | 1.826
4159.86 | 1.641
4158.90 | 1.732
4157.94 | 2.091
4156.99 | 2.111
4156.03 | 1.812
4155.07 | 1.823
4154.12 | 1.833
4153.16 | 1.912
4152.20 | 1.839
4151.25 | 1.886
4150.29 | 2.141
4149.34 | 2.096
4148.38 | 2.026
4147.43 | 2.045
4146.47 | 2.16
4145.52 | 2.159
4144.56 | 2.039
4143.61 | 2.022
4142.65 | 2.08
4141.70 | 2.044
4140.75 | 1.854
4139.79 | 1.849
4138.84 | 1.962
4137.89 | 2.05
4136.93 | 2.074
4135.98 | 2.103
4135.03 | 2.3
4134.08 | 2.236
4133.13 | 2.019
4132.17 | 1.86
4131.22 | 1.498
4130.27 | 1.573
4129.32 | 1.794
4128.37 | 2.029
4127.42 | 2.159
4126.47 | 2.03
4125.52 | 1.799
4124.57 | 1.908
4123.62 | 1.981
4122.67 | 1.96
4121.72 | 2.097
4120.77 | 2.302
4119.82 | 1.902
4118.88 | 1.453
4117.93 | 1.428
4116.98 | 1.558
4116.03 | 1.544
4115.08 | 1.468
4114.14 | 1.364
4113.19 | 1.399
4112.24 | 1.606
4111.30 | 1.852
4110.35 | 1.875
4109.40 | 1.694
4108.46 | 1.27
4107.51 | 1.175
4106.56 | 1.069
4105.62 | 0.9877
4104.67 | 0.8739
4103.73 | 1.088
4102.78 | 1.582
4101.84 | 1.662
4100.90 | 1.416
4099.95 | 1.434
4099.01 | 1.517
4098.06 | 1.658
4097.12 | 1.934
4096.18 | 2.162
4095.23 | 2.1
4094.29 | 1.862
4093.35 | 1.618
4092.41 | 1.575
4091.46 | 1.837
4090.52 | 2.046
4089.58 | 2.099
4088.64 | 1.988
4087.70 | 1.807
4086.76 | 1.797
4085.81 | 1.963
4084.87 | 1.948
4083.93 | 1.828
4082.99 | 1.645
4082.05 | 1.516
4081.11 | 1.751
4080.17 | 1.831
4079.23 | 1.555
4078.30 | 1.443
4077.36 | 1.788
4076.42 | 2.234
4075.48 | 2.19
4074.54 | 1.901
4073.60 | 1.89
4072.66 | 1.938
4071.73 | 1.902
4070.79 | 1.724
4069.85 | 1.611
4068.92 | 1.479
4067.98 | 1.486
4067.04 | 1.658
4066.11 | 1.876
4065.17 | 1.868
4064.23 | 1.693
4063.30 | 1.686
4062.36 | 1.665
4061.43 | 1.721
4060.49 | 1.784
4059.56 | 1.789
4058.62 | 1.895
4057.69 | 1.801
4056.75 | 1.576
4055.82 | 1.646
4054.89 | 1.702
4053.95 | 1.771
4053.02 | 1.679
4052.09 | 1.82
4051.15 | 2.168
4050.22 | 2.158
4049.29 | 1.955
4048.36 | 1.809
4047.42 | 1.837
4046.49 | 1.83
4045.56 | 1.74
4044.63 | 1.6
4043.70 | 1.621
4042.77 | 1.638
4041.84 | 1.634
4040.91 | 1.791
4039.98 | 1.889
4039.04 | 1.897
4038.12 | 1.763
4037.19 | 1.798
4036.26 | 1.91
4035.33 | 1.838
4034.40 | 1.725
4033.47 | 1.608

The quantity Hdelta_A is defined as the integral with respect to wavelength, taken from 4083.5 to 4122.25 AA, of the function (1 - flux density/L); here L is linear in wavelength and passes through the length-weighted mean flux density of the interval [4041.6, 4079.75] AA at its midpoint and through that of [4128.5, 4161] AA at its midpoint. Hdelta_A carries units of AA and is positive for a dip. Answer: 4.4 AA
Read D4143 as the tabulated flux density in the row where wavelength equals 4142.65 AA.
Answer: 2.08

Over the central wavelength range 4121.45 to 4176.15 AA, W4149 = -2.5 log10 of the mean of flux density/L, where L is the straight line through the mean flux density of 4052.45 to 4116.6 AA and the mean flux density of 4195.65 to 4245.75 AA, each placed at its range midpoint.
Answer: -0.10 mag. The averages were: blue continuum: 1.69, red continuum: 1.88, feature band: 1.94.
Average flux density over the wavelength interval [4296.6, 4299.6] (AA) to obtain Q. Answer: 1.69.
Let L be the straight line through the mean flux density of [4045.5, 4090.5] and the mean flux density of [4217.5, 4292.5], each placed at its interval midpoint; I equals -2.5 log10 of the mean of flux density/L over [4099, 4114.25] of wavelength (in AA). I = 0.29 mag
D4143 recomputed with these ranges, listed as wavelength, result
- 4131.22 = 1.498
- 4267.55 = 2.498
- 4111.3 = 1.852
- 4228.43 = 1.928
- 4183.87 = 2.028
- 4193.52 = 1.999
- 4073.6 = 1.89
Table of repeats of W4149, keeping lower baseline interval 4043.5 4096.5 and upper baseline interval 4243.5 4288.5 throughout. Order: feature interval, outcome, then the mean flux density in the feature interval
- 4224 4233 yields 0.069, 1.86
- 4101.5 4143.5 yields 0.076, 1.74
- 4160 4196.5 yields 0.038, 1.86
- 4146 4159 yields -0.042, 1.97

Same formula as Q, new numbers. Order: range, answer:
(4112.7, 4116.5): 1.44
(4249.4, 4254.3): 1.86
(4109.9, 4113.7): 1.68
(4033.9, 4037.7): 1.81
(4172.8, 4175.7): 1.86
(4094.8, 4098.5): 1.96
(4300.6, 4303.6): 1.62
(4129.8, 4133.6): 1.73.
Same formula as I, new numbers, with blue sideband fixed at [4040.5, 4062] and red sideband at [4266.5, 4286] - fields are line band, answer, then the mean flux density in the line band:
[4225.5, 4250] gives 0.04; 1.9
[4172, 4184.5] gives 0.10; 1.75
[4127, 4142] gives -0.05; 1.96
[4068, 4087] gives 0.01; 1.79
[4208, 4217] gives 0.13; 1.73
